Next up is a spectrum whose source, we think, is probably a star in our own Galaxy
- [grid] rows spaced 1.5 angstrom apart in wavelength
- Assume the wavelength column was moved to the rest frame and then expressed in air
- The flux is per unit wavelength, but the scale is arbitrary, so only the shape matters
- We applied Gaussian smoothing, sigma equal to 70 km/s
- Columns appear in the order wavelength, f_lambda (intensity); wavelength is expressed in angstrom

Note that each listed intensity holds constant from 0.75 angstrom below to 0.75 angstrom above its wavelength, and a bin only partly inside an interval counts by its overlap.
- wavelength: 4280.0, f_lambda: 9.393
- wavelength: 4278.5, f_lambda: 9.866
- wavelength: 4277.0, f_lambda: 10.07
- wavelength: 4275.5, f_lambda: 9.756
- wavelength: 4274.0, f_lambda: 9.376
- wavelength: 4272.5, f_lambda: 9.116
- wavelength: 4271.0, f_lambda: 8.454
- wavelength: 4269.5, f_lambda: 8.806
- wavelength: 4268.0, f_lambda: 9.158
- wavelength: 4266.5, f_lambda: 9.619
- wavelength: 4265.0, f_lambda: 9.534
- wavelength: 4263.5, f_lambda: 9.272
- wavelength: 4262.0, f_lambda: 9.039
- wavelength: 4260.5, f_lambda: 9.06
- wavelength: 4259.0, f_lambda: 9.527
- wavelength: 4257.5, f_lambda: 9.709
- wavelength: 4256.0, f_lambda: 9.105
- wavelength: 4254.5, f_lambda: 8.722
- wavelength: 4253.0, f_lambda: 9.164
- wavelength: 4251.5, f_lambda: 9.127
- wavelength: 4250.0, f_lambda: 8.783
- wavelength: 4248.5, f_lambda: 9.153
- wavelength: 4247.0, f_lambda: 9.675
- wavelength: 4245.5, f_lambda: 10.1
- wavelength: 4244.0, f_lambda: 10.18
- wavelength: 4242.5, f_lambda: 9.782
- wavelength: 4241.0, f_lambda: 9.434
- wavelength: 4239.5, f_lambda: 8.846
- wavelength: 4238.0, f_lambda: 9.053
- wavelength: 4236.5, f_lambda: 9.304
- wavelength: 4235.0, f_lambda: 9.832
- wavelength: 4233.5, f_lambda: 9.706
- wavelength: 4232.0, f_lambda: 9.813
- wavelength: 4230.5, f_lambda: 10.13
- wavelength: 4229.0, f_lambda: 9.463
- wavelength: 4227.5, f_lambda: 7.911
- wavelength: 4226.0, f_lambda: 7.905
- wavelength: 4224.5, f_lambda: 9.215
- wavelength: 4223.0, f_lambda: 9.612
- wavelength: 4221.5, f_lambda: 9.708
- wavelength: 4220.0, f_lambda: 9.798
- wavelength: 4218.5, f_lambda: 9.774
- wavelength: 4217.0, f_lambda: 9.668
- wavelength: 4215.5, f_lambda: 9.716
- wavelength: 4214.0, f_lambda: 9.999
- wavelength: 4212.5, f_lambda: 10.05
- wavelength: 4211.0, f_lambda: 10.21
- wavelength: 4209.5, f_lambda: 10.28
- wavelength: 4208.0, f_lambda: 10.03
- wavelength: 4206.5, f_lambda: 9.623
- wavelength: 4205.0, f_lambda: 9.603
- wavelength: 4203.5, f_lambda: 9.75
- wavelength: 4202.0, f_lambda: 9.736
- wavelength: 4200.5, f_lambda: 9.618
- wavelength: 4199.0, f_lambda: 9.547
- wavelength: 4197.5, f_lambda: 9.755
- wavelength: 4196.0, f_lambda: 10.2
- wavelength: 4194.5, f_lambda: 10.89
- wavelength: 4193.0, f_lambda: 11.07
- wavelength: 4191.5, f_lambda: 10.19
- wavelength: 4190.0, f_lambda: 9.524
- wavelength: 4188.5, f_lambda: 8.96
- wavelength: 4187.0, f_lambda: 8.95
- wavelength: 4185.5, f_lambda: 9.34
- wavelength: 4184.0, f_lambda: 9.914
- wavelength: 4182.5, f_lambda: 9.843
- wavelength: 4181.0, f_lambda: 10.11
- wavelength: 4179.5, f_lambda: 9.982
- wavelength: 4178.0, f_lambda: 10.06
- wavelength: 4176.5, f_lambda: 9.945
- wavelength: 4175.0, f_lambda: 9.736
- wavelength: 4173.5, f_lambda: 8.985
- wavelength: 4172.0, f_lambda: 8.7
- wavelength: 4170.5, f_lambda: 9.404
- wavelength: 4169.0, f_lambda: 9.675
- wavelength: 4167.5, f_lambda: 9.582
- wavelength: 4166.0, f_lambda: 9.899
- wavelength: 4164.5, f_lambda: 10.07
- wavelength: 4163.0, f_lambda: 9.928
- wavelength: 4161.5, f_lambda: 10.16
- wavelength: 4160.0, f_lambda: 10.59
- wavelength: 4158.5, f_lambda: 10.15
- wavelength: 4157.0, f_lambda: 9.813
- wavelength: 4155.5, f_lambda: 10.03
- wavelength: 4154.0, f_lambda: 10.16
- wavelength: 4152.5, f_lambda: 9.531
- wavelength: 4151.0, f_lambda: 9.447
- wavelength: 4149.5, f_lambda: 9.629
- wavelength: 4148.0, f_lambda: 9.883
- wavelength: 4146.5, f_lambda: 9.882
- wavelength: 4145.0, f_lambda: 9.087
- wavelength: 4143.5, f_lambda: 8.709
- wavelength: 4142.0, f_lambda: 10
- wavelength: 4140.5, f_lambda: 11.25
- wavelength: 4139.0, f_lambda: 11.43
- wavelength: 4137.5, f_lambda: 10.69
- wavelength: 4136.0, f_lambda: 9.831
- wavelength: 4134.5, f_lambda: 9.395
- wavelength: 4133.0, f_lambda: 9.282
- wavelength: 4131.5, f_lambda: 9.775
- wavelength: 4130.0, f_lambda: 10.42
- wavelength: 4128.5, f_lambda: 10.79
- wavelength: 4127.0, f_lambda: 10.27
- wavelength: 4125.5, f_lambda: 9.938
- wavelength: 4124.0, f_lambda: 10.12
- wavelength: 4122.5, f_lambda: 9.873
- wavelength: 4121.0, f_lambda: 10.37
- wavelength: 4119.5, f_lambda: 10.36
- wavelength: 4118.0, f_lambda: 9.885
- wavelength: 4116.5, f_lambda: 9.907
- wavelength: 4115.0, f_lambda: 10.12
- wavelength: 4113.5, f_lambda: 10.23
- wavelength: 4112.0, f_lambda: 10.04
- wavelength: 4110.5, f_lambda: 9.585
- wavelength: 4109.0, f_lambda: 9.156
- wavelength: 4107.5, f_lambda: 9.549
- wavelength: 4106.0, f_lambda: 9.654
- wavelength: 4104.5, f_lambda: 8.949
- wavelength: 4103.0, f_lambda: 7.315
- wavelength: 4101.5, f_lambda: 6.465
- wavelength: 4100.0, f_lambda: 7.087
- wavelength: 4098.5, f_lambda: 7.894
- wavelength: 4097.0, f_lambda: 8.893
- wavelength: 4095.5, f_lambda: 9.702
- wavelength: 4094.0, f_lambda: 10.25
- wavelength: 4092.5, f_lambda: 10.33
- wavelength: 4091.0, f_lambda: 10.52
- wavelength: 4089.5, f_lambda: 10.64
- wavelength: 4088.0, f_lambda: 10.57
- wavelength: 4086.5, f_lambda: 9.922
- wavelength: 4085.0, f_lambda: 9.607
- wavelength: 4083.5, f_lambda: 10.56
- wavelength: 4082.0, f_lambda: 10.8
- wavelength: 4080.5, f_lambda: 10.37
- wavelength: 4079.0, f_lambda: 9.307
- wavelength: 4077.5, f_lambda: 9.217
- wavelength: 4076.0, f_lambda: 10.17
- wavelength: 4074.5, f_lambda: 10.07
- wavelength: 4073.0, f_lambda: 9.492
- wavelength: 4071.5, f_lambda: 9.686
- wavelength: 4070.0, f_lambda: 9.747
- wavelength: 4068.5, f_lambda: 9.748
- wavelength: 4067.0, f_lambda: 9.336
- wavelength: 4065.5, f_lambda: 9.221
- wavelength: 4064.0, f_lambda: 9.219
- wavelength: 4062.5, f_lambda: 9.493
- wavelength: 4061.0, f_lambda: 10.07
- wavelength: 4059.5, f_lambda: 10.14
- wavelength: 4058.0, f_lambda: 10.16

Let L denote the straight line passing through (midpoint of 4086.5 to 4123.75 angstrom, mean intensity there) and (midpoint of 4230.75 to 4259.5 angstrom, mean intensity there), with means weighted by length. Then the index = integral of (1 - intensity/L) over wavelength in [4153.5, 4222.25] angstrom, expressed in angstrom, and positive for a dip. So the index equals -2.8 angstrom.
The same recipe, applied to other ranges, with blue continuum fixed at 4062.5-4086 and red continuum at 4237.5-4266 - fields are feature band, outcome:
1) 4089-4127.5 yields 0.75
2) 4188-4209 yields -0.99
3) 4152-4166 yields -0.72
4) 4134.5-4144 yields -0.67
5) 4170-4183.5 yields -0.19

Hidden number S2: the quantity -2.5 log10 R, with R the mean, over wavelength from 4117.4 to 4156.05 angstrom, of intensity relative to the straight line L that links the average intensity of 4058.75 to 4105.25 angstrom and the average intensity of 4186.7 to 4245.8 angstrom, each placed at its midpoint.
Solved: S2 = -0.05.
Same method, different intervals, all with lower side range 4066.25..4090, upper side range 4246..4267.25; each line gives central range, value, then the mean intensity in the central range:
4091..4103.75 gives 0.15 mag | 8.61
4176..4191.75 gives -0.02 mag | 9.69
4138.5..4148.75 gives -0.03 mag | 10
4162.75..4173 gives 0.00 mag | 9.58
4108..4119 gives 0.00 mag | 9.85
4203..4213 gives -0.06 mag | 9.94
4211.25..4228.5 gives 0.00 mag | 9.42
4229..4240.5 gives -0.02 mag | 9.52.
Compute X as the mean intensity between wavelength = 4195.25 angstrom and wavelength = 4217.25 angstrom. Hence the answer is 9.86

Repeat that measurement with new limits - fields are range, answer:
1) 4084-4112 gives 9.26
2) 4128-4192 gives 9.83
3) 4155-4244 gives 9.71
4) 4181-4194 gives 9.77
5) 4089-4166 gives 9.74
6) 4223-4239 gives 9.24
